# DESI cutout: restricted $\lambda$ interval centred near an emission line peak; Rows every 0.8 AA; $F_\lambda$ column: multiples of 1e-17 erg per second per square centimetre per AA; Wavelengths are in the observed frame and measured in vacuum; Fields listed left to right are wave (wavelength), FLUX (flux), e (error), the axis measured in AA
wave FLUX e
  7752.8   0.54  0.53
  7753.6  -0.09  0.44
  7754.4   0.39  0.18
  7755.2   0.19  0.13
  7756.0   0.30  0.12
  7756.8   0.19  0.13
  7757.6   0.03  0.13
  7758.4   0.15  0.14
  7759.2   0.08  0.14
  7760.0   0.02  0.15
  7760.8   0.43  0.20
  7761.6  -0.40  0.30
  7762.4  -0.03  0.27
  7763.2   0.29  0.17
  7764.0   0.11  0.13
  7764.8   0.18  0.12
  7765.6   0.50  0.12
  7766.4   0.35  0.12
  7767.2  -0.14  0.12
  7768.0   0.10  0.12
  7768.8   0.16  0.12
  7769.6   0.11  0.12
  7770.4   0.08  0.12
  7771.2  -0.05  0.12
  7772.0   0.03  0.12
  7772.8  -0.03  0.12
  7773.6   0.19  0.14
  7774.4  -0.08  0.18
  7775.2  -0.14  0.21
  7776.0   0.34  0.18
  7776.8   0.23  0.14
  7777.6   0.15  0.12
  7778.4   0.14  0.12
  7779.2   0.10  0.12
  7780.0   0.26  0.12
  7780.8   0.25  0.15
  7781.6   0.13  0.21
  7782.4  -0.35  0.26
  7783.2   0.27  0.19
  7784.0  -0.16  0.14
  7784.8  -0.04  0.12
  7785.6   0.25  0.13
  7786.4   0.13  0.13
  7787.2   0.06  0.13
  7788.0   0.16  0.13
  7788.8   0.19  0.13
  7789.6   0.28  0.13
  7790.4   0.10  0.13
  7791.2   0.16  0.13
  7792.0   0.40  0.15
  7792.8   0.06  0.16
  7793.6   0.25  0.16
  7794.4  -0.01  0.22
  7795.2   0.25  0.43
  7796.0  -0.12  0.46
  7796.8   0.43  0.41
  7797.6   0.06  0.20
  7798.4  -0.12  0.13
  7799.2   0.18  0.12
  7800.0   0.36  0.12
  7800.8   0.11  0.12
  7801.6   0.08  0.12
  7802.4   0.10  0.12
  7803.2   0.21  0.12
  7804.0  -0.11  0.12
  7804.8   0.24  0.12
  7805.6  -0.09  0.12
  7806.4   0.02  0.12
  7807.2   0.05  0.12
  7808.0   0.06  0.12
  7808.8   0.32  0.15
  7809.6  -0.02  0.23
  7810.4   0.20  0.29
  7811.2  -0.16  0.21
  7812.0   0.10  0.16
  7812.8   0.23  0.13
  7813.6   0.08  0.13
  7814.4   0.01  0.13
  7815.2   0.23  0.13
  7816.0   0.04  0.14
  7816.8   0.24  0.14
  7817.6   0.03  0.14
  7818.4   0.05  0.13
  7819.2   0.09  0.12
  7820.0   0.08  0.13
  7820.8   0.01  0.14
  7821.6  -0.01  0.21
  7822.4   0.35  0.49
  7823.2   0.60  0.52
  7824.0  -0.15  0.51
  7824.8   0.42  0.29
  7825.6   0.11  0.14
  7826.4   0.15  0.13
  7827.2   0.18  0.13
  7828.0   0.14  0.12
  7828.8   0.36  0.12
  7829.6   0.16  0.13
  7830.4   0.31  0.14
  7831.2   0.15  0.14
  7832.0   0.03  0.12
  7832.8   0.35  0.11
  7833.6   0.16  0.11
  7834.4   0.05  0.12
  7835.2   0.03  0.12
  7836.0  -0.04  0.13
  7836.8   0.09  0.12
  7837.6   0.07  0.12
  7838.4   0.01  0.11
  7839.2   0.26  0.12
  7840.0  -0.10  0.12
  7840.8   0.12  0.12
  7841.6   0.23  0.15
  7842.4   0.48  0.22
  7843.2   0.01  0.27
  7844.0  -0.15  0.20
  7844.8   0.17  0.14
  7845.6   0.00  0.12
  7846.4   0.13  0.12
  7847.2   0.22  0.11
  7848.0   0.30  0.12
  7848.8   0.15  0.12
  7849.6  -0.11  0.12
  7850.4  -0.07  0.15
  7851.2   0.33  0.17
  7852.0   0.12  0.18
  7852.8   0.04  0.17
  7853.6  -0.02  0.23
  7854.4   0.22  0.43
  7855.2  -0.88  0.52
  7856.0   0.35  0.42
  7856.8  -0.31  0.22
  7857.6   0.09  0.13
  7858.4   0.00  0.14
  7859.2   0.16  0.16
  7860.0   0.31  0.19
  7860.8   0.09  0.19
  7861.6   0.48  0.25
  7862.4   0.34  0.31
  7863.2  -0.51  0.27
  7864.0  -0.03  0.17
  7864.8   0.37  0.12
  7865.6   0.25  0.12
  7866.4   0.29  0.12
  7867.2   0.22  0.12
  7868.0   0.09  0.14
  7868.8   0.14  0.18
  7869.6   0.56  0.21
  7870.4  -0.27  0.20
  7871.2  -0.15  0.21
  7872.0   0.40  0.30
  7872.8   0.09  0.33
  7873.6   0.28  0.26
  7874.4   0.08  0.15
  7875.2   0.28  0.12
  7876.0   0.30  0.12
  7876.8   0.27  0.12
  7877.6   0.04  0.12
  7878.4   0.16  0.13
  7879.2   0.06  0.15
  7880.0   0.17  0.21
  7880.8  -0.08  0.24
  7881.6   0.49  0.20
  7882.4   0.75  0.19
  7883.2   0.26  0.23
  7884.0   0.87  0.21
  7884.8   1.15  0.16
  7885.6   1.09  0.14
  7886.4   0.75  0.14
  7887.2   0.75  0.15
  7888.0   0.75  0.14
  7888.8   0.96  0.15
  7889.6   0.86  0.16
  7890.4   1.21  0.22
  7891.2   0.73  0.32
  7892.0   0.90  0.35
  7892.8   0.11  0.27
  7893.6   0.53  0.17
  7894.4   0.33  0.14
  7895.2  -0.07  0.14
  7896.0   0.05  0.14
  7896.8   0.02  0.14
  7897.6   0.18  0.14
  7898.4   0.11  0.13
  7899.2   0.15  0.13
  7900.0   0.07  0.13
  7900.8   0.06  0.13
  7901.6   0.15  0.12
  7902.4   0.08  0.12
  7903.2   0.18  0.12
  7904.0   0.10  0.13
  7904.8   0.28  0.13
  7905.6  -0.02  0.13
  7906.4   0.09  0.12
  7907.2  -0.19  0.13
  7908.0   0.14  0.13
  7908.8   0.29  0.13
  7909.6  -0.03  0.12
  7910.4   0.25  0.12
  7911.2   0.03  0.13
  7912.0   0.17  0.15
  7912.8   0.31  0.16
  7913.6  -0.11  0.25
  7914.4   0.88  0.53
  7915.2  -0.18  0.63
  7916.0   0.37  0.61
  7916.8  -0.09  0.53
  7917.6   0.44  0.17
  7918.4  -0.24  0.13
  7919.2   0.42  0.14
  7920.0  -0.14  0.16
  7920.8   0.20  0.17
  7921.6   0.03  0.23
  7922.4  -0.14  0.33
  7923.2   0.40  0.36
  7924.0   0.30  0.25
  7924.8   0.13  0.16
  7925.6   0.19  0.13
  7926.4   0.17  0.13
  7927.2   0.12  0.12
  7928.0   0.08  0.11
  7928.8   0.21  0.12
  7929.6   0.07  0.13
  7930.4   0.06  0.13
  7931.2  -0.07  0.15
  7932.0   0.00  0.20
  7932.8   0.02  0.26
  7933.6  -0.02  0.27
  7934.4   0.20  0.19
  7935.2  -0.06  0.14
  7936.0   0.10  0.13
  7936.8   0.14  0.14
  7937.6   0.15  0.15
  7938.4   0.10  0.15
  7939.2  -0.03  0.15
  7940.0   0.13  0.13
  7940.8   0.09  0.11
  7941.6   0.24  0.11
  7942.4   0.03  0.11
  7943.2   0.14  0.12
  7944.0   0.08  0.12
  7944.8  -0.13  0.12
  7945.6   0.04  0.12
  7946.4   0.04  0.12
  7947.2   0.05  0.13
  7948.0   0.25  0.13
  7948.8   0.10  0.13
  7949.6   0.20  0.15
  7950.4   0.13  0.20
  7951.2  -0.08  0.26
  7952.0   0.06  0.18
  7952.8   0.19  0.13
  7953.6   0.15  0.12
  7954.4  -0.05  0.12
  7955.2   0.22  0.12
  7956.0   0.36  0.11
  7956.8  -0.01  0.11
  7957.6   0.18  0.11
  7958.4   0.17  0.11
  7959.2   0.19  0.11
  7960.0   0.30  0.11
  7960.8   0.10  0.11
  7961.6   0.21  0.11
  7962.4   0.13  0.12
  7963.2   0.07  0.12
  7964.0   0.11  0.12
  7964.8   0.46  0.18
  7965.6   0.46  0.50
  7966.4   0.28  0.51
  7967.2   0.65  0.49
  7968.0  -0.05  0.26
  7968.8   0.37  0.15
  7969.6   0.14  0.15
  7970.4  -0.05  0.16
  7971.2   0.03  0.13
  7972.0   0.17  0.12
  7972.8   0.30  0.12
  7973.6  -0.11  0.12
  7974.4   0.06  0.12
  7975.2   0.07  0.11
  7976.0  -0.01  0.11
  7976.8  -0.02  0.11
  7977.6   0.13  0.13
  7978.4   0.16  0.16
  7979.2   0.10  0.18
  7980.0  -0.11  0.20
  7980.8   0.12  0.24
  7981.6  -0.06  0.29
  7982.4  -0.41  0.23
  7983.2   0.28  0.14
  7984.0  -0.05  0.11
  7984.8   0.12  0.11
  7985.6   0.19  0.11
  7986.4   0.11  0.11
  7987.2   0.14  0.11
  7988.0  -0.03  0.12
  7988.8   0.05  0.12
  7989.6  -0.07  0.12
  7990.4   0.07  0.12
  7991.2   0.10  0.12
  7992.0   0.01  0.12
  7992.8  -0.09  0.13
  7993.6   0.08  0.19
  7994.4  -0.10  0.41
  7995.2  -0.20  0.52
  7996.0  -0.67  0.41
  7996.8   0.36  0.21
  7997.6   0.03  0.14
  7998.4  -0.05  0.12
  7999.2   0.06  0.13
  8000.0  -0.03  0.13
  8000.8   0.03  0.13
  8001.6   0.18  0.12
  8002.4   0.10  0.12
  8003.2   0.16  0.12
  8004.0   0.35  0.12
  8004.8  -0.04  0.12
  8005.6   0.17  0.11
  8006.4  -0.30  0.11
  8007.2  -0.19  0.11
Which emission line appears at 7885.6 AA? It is [O III]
